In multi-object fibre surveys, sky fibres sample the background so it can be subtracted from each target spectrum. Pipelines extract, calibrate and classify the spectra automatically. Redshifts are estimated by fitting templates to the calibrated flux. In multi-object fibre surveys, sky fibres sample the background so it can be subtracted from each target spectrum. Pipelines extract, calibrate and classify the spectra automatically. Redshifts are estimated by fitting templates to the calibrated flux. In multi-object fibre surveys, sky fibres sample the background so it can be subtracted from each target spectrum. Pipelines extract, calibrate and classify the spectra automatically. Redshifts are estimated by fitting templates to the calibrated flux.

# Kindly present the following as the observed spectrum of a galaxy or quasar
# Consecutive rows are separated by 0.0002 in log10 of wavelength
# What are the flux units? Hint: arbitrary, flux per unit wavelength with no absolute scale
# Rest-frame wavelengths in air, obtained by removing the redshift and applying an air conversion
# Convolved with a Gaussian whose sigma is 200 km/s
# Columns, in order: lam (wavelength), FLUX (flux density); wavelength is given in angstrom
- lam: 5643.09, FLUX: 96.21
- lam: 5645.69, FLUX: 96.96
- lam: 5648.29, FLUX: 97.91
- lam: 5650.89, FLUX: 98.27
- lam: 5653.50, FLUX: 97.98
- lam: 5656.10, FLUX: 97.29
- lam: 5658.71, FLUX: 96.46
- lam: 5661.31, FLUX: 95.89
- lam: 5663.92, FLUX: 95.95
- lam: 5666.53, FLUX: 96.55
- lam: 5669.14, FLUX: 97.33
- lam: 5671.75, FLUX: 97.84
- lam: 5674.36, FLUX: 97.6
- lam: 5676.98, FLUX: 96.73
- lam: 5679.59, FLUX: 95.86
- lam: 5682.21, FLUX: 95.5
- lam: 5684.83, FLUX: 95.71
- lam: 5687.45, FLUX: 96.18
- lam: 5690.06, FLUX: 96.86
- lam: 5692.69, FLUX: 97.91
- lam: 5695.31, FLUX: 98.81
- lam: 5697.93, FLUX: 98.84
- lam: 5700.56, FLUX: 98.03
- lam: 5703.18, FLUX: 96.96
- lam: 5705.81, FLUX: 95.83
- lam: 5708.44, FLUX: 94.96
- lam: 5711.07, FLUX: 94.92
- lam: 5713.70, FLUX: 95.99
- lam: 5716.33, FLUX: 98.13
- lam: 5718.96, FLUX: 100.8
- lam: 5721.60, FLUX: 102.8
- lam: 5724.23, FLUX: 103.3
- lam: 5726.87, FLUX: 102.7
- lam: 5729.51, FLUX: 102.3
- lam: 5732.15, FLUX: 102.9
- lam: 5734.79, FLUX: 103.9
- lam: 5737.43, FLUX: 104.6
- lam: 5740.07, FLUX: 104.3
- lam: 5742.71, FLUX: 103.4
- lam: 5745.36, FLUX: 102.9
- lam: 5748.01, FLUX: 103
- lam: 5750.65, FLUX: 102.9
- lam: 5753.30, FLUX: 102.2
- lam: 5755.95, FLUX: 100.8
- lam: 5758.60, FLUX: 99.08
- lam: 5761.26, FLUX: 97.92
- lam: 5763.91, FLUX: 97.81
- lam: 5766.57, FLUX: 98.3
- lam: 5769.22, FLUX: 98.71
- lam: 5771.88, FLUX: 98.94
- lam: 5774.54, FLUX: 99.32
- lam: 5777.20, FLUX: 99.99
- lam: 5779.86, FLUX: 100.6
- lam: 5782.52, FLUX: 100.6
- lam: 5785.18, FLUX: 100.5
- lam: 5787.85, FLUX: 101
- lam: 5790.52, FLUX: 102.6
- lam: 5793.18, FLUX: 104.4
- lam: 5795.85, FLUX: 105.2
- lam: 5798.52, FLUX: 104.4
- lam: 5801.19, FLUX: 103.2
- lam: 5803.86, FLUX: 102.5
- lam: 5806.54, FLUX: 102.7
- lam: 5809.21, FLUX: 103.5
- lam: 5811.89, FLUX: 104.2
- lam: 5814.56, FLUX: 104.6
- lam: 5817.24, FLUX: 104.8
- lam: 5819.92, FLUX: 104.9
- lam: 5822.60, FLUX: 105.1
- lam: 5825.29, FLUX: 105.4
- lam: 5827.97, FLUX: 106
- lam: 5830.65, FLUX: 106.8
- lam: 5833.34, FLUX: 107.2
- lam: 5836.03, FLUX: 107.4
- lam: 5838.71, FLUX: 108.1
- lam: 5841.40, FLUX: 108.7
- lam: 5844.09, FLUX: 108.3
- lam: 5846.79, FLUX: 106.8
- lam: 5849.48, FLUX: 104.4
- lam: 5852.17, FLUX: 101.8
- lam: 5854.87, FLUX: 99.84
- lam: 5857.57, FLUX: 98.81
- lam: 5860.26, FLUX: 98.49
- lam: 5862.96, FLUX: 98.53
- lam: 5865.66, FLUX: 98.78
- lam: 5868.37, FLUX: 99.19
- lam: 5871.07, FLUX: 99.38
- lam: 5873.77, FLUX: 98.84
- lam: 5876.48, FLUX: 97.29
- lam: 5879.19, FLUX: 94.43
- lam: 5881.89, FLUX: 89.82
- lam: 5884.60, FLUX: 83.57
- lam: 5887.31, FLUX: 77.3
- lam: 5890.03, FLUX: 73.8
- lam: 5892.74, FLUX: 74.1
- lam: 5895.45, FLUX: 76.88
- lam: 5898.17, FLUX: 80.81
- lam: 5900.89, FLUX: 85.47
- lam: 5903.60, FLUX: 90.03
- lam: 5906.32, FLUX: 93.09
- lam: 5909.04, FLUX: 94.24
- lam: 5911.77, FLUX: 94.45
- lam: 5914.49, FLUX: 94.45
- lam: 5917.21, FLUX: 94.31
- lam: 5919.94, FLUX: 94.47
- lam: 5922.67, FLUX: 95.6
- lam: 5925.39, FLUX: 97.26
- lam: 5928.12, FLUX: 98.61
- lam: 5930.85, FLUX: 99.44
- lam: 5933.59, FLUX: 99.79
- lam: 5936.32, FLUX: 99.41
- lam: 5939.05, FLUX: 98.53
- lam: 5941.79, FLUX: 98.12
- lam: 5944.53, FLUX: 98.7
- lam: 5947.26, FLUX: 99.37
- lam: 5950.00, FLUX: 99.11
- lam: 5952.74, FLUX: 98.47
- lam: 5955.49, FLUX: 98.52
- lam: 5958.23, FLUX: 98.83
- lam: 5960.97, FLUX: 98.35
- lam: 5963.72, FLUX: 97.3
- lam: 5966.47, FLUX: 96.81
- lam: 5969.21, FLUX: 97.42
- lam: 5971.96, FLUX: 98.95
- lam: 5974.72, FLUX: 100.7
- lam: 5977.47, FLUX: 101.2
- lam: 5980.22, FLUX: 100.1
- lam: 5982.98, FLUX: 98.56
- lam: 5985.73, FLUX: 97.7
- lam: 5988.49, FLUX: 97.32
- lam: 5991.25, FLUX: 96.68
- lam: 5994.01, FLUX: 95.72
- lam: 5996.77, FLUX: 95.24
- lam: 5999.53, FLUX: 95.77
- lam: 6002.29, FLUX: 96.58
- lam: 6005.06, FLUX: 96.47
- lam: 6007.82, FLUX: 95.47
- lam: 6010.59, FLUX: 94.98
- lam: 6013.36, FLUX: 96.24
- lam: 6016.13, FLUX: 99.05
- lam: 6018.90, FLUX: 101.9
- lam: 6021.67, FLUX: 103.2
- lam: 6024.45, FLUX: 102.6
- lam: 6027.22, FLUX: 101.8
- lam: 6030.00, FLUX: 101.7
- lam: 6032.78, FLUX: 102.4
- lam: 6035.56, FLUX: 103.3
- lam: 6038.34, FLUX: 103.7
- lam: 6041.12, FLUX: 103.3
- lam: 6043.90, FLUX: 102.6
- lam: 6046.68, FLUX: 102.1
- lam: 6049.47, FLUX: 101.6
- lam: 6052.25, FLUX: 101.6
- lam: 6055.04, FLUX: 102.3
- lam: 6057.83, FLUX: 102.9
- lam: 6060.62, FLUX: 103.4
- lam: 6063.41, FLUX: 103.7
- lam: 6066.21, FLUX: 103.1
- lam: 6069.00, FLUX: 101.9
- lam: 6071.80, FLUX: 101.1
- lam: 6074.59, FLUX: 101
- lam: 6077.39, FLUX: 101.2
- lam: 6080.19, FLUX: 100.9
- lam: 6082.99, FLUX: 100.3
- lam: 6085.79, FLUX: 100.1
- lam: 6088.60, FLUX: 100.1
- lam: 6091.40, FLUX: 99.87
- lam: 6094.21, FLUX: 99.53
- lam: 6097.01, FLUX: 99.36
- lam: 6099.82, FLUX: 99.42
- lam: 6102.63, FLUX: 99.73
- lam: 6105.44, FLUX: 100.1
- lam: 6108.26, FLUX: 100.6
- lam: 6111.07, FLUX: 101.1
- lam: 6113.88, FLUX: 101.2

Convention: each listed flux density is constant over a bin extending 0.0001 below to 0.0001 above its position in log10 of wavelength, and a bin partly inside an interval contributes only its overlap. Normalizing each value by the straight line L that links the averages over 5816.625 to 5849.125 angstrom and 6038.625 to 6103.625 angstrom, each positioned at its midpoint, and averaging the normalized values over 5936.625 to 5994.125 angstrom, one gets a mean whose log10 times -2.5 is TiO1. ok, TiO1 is 0.06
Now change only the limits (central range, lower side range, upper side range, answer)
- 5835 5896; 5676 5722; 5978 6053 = 0.027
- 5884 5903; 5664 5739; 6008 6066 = 0.258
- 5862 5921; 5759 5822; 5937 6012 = 0.110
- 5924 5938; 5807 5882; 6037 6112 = 0.036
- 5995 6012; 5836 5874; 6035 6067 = 0.076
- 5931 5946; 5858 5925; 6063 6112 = -0.064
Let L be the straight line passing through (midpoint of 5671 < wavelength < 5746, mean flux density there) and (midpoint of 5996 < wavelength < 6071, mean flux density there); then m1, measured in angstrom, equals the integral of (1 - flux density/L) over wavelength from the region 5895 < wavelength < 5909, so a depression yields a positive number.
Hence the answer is 1.9 angstrom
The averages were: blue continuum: 99.2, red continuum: 101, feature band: 86.7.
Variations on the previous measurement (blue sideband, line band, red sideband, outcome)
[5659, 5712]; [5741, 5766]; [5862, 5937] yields -1.55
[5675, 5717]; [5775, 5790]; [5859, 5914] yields -1.11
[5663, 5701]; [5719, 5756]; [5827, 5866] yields -1.33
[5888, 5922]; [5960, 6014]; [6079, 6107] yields -2.73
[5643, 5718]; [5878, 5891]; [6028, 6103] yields 2.02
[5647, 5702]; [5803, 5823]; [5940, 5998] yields -1.31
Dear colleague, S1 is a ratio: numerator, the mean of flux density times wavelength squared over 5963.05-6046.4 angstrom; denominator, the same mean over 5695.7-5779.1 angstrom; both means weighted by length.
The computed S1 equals 1.1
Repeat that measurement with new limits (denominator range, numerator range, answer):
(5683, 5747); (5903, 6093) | 1.10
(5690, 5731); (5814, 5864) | 1.11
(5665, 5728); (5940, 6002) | 1.10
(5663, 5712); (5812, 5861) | 1.14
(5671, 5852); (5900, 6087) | 1.05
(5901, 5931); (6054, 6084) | 1.14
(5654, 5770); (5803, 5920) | 1.03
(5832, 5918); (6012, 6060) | 1.13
